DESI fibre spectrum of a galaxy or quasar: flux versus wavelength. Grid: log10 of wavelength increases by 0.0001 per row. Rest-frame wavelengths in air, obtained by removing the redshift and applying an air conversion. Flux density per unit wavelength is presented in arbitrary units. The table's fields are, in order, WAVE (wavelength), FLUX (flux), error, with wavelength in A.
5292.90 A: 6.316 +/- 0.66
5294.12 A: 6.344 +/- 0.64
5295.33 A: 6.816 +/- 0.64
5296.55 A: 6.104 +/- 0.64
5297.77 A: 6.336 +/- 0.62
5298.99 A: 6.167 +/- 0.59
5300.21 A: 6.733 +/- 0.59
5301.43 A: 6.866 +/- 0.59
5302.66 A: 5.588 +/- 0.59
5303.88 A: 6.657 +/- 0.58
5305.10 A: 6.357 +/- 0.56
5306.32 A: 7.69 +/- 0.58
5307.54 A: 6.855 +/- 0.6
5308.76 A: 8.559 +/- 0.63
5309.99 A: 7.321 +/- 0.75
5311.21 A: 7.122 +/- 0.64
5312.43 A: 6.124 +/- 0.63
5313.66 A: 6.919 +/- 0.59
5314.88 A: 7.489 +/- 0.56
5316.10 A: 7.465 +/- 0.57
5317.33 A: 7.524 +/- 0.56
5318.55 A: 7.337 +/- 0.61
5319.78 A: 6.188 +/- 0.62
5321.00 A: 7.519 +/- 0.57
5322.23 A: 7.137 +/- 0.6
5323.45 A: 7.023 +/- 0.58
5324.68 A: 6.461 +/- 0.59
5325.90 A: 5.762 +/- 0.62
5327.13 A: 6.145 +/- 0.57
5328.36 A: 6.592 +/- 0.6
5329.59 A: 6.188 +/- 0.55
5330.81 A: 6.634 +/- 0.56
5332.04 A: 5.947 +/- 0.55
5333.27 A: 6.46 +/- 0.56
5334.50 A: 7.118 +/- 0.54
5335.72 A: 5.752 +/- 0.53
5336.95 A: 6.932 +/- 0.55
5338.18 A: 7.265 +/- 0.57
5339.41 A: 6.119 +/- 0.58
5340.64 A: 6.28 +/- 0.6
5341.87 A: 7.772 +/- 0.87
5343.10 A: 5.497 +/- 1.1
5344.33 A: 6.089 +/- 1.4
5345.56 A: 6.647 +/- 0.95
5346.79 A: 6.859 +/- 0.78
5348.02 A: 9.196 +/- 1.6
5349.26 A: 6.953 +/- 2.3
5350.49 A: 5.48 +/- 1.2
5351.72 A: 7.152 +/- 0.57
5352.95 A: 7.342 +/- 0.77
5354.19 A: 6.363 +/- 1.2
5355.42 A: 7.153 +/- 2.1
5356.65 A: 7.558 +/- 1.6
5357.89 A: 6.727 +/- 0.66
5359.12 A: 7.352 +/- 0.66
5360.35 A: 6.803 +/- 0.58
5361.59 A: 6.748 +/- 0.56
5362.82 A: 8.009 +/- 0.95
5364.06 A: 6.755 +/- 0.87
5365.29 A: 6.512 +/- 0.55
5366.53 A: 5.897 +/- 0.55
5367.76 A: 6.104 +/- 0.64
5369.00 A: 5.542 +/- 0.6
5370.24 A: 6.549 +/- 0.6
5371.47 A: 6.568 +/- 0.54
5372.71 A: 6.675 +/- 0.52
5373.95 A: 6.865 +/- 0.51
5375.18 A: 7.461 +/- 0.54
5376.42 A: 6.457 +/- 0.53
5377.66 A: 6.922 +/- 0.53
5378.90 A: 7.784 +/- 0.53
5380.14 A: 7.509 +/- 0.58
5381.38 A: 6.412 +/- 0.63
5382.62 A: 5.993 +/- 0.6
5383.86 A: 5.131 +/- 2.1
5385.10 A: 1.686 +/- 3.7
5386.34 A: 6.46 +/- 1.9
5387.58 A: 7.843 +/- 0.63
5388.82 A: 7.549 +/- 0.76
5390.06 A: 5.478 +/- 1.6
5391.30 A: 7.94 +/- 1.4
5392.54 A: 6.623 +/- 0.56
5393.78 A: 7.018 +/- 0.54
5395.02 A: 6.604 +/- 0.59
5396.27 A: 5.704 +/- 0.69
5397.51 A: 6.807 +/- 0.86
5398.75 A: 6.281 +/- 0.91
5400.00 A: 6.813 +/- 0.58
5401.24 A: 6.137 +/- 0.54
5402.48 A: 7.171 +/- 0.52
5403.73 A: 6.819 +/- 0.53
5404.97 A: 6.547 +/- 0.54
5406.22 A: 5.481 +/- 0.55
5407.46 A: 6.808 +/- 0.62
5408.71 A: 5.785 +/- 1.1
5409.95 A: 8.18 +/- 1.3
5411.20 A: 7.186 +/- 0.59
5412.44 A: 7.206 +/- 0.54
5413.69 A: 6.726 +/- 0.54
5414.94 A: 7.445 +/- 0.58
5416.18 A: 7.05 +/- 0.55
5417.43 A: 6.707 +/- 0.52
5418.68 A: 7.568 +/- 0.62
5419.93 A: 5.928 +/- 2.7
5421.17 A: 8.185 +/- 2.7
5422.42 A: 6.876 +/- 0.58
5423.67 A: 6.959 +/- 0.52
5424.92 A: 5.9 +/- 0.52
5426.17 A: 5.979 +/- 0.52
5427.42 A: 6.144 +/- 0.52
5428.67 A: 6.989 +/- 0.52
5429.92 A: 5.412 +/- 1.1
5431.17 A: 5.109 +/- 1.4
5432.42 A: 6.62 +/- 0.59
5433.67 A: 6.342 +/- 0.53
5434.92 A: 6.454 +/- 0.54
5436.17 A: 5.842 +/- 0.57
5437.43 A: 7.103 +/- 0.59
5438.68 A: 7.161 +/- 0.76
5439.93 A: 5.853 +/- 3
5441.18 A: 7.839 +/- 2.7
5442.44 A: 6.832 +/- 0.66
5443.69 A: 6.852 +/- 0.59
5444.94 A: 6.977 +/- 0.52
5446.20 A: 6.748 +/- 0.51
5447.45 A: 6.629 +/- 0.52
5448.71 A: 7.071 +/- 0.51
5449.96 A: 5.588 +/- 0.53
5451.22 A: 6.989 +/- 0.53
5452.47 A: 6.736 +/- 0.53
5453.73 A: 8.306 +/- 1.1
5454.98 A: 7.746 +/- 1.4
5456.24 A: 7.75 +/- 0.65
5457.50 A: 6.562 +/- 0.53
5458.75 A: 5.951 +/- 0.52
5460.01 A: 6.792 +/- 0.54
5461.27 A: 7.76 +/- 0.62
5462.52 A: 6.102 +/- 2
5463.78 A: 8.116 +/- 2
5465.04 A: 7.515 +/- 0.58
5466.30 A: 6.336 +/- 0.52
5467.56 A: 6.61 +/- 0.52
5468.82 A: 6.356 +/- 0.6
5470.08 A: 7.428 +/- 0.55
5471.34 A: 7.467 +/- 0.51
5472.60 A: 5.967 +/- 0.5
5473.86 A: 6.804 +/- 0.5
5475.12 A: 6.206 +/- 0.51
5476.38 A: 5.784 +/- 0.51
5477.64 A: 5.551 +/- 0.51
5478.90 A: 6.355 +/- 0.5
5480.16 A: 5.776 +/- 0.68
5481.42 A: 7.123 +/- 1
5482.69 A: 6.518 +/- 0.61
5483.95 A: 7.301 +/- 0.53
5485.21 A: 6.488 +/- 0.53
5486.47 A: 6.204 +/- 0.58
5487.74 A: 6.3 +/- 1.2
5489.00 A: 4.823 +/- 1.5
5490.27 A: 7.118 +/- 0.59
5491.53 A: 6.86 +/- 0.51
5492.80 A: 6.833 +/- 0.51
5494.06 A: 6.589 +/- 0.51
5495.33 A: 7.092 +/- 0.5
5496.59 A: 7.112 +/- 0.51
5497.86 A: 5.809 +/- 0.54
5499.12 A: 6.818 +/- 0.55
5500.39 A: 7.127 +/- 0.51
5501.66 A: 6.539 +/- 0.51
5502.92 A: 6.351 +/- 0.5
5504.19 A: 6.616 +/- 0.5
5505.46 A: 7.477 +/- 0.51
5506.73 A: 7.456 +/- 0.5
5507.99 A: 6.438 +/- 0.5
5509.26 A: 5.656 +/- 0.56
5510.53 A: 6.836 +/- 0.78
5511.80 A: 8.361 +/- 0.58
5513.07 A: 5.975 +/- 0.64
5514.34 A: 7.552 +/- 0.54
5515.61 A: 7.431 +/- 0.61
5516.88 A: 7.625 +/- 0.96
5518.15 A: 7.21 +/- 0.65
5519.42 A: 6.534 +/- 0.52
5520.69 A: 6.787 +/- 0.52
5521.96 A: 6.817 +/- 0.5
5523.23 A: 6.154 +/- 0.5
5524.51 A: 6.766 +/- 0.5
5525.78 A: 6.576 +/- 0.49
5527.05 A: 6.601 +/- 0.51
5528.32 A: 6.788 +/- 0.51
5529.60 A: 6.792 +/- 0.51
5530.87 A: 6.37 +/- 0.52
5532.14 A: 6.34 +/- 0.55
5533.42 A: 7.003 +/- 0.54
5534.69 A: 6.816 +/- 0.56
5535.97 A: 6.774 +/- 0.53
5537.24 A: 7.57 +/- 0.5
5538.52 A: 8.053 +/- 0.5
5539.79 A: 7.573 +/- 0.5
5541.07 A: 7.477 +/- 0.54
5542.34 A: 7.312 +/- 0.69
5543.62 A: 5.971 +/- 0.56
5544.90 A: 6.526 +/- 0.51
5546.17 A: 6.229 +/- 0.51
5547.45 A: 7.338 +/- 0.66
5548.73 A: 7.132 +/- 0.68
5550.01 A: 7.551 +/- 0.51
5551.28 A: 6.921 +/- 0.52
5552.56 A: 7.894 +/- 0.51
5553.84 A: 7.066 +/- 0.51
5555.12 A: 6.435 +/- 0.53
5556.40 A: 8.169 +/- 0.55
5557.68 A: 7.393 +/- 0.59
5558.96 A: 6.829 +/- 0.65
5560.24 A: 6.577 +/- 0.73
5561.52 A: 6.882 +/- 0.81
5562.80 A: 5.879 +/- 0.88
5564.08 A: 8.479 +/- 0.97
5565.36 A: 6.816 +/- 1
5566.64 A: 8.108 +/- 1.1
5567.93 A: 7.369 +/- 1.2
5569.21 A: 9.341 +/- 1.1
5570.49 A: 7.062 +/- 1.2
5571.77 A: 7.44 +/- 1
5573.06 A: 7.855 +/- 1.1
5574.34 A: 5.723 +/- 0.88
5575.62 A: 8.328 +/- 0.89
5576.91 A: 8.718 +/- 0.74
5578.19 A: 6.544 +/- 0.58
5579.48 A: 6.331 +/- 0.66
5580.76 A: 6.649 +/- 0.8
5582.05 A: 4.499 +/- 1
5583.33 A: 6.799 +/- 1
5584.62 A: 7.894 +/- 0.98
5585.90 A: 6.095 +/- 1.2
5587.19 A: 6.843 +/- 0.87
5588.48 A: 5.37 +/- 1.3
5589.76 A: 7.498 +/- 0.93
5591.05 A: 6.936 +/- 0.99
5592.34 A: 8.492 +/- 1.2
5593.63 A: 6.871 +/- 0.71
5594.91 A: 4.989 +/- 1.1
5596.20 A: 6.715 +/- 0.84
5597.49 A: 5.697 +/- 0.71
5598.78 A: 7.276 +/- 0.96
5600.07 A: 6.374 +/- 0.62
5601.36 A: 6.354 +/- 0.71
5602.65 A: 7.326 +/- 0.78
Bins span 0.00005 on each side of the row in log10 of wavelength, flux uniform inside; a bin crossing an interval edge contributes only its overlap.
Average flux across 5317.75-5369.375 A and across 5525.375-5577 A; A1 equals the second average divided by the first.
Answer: 1.07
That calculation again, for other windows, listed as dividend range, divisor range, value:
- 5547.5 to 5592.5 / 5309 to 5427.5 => 1.06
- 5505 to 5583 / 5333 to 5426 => 1.05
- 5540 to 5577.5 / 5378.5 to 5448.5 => 1.10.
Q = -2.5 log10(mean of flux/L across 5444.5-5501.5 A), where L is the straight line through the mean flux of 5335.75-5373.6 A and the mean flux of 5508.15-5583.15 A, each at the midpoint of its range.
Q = 0.03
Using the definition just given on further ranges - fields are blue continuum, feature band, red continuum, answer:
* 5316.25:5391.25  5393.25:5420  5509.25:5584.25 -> 0.00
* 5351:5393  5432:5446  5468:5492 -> -0.03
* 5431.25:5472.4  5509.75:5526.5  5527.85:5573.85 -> 0.02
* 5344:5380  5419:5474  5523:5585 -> 0.03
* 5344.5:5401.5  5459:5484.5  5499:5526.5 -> 0.02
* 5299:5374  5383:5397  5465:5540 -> 0.10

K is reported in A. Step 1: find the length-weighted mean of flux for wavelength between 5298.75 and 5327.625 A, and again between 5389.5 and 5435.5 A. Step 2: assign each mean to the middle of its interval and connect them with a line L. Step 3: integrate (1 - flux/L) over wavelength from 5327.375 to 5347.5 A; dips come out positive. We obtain 0.90 A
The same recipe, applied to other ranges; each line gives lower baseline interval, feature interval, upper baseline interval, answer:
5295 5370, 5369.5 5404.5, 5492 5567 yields 1.4 A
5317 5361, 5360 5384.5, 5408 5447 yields 0.4 A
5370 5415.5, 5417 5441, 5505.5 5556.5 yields 0.7 A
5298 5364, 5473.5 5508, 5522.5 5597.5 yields 1.9 A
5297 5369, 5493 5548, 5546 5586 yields 1.7 A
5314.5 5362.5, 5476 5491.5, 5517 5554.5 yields 1.3 A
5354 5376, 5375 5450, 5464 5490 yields 0.4 A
